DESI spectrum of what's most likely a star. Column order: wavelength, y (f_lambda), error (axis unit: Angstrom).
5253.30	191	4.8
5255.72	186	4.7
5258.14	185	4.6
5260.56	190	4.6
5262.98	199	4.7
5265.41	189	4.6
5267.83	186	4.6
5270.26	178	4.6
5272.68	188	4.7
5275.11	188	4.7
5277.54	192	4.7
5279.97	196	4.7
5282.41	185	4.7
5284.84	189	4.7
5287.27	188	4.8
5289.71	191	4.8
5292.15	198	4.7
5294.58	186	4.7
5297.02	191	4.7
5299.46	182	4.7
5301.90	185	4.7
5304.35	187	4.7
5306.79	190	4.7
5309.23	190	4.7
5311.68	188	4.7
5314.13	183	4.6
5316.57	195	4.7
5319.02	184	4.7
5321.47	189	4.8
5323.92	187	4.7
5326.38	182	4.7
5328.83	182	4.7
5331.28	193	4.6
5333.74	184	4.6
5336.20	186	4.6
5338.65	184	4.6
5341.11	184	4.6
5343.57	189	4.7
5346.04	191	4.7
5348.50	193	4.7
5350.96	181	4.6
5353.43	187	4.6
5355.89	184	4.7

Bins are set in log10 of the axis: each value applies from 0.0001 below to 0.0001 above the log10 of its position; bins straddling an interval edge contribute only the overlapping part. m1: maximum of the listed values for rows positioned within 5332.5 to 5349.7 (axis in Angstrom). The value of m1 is 193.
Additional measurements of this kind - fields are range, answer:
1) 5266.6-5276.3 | 188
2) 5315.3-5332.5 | 195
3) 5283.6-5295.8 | 198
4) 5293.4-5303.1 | 191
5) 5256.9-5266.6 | 199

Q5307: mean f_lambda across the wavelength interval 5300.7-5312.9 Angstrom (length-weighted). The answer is 188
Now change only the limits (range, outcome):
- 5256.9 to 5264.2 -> 191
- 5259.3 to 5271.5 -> 189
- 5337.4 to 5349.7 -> 188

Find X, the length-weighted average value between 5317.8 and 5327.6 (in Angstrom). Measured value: 185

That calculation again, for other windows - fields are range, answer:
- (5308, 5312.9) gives 189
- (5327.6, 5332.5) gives 188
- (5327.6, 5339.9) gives 186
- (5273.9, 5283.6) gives 190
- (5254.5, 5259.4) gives 186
